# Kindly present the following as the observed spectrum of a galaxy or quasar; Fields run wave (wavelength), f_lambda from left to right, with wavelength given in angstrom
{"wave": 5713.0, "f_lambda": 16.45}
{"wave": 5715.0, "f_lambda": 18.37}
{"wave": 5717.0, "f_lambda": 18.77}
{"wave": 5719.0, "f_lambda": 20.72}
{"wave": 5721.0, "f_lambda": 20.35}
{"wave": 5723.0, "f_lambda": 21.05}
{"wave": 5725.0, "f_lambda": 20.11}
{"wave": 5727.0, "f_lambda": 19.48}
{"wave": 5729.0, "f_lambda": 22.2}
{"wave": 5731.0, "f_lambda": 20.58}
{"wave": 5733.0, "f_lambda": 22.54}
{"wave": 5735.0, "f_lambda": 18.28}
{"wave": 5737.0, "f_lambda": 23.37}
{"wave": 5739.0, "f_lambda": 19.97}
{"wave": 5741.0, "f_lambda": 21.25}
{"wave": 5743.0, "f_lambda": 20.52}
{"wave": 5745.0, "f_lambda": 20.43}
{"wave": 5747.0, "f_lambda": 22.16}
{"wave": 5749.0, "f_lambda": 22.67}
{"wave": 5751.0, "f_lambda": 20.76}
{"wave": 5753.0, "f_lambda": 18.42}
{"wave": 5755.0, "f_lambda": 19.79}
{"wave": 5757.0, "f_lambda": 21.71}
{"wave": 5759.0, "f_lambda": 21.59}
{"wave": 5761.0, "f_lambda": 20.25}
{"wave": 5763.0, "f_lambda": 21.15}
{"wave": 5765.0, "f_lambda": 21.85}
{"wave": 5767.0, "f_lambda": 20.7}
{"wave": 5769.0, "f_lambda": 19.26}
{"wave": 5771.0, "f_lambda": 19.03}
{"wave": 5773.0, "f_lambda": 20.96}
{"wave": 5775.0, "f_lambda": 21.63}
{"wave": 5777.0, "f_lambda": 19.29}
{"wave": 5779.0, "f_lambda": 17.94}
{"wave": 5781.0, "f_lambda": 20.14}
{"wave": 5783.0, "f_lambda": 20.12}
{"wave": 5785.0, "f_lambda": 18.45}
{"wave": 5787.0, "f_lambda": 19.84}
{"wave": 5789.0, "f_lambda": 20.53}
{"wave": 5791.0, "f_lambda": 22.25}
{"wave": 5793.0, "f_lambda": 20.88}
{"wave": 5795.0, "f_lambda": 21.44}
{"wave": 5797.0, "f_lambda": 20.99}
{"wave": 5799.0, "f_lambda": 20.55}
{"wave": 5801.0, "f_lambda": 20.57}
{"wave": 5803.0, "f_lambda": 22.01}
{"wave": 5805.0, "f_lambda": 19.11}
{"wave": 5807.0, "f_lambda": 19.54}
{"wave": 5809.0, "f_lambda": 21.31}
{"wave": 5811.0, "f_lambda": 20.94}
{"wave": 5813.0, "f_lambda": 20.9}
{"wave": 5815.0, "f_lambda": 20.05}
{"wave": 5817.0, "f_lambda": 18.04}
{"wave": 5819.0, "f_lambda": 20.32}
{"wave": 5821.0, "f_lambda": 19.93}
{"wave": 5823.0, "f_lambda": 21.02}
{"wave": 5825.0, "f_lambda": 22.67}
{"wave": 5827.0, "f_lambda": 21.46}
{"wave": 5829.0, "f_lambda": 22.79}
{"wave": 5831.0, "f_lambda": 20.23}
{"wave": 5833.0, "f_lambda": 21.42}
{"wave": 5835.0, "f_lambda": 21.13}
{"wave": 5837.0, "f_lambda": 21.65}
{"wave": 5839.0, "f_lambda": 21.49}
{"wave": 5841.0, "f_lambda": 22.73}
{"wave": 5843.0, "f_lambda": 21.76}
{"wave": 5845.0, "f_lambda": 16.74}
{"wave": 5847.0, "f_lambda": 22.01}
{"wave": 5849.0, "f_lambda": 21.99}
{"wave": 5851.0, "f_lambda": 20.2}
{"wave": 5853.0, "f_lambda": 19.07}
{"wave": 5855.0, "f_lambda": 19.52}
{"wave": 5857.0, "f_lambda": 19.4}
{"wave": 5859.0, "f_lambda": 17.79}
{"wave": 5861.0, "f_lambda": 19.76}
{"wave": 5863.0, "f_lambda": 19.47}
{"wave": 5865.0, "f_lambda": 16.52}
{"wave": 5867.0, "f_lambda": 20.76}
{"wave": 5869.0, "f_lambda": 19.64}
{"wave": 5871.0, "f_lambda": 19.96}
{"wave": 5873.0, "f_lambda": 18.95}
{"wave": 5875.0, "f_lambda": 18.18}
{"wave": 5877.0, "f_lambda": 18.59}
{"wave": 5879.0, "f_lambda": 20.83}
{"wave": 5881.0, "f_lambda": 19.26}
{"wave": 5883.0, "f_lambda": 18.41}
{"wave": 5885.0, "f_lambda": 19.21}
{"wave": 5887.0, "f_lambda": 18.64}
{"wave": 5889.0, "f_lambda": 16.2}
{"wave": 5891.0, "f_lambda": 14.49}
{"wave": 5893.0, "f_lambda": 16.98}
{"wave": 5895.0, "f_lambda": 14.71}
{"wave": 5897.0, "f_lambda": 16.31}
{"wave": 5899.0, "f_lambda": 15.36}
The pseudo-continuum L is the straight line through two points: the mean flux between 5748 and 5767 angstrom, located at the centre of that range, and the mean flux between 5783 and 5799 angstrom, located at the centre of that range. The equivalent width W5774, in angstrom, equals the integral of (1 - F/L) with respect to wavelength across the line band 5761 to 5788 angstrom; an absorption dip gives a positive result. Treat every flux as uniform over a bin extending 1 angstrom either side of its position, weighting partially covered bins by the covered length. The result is 0.9 angstrom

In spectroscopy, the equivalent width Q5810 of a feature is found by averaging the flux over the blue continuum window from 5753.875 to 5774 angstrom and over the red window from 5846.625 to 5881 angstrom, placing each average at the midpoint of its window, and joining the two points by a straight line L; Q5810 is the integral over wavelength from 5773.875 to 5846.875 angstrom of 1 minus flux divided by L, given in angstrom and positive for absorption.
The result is -1.92 angstrom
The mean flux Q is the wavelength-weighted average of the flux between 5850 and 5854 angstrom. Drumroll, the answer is 19.6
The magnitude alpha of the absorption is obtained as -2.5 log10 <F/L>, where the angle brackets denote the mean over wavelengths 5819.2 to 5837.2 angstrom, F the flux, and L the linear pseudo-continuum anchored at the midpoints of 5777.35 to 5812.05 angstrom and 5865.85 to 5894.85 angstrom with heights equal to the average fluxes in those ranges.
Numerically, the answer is -0.09 mag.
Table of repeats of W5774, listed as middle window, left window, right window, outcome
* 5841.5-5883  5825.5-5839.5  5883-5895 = -0.9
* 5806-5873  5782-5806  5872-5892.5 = -3.4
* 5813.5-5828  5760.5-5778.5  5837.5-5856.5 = 0.0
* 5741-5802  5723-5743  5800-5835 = 0.8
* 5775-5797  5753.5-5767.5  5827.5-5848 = 0.9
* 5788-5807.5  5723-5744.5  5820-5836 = 0.3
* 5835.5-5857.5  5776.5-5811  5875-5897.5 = -2.1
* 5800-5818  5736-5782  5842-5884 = -0.2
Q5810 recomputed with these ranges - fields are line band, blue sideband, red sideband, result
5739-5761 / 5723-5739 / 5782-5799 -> -0.08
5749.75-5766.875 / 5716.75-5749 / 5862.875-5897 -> -0.28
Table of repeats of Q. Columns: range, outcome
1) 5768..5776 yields 20.2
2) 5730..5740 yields 20.9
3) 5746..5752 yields 21.9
